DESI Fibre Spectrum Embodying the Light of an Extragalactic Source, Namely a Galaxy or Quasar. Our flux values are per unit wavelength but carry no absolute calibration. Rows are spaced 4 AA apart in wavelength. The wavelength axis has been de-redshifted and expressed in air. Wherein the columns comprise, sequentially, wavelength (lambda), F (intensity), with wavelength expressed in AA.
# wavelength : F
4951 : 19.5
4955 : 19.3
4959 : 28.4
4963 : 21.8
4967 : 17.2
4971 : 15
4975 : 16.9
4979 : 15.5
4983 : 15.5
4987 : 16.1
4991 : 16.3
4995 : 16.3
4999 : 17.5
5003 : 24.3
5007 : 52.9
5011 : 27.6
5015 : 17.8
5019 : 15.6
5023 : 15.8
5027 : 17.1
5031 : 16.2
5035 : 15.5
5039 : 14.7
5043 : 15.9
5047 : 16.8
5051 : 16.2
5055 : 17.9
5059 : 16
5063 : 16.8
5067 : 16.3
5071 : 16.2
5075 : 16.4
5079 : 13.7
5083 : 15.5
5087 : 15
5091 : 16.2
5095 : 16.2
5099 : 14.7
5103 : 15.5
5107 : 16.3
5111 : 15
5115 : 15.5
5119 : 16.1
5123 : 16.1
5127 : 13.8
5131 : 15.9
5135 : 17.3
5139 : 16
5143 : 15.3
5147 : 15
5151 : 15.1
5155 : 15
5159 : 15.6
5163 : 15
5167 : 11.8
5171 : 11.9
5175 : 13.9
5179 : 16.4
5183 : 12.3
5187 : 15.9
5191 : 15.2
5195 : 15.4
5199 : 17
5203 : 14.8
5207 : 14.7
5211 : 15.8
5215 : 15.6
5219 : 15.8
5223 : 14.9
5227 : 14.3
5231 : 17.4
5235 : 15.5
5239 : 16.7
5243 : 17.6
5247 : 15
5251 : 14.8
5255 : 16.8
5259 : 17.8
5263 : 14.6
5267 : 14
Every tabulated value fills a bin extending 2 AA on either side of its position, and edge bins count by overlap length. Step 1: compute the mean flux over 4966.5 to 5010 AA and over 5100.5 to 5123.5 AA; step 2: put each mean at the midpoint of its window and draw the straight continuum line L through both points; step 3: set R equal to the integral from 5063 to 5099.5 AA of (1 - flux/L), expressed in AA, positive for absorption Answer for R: 2.67 AA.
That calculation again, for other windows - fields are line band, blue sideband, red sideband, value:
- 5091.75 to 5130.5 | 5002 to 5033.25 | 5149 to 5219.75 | 6.4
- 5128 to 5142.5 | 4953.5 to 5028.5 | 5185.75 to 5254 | 1.1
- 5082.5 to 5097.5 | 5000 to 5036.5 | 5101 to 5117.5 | 1.2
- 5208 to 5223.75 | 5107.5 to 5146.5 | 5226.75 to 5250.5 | 0.5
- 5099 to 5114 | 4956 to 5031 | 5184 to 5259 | 2.1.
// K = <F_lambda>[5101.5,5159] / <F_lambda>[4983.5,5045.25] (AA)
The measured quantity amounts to 0.78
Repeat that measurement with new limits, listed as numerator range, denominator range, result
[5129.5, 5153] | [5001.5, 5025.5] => 0.62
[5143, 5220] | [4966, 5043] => 0.78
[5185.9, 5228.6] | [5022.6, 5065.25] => 0.95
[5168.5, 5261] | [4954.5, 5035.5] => 0.77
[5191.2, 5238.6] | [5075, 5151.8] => 1.00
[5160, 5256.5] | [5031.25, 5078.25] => 0.94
